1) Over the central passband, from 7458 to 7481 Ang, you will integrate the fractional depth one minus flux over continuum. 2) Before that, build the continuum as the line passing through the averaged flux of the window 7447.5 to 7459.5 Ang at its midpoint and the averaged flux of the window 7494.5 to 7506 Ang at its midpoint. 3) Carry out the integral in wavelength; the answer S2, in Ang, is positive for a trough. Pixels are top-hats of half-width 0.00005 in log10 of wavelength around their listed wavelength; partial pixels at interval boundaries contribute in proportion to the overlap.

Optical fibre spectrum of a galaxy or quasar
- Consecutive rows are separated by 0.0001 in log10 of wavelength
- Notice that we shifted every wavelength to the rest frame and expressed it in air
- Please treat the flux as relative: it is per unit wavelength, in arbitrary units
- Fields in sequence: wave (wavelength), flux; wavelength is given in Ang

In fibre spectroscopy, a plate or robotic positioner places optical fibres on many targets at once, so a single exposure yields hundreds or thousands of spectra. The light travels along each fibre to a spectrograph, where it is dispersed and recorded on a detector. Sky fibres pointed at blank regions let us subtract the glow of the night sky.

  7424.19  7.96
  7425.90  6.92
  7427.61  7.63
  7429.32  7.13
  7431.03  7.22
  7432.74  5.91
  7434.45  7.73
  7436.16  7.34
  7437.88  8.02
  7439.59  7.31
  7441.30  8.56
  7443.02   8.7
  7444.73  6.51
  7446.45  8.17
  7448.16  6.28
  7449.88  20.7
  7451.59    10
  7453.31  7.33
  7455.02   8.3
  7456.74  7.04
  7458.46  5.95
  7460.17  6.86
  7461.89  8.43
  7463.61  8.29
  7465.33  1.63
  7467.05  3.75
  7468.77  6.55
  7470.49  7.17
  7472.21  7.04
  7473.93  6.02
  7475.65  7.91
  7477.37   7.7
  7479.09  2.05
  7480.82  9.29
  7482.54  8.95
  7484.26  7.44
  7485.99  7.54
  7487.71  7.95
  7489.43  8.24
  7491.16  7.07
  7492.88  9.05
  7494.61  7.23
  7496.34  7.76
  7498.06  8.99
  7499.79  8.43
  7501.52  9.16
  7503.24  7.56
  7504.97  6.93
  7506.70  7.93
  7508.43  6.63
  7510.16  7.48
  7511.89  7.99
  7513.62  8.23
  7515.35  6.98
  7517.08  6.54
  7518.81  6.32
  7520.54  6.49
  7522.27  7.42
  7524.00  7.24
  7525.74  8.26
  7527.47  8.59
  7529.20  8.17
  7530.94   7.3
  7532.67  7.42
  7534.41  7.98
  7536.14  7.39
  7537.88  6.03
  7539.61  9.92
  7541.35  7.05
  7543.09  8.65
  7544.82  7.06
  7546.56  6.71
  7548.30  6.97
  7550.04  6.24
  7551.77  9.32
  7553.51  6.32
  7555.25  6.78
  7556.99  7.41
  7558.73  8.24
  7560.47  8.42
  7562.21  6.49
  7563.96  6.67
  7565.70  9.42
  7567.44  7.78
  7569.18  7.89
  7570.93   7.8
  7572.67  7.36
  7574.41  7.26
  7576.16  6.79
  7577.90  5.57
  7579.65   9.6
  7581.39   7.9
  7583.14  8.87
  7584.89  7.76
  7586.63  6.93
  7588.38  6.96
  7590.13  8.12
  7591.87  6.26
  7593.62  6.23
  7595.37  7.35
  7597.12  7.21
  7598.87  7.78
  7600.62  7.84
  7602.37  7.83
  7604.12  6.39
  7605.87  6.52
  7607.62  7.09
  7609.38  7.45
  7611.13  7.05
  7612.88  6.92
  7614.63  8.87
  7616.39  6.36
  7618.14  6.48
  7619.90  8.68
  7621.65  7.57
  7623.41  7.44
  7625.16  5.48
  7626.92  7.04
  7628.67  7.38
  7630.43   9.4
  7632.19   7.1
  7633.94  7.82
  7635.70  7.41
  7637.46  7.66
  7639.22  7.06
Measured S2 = 6.9 Ang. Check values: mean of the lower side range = 9.39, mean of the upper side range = 8.06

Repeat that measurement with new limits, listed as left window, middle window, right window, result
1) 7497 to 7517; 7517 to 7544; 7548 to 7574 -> 0.4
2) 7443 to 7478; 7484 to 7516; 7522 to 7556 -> -1.1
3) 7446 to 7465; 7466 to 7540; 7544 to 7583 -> 6.5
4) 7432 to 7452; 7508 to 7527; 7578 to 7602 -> 2.0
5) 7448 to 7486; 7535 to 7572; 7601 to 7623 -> -0.9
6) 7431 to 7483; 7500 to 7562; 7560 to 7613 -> -0.6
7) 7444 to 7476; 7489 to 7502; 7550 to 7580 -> -1.1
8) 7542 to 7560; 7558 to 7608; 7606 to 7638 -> -0.5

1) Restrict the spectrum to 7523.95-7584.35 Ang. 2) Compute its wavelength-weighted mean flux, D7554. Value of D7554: 7.63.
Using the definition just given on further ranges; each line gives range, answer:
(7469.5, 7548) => 7.53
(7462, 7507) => 7.23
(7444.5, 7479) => 7.48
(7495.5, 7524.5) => 7.54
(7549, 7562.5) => 7.44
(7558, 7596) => 7.53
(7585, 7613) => 7.14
